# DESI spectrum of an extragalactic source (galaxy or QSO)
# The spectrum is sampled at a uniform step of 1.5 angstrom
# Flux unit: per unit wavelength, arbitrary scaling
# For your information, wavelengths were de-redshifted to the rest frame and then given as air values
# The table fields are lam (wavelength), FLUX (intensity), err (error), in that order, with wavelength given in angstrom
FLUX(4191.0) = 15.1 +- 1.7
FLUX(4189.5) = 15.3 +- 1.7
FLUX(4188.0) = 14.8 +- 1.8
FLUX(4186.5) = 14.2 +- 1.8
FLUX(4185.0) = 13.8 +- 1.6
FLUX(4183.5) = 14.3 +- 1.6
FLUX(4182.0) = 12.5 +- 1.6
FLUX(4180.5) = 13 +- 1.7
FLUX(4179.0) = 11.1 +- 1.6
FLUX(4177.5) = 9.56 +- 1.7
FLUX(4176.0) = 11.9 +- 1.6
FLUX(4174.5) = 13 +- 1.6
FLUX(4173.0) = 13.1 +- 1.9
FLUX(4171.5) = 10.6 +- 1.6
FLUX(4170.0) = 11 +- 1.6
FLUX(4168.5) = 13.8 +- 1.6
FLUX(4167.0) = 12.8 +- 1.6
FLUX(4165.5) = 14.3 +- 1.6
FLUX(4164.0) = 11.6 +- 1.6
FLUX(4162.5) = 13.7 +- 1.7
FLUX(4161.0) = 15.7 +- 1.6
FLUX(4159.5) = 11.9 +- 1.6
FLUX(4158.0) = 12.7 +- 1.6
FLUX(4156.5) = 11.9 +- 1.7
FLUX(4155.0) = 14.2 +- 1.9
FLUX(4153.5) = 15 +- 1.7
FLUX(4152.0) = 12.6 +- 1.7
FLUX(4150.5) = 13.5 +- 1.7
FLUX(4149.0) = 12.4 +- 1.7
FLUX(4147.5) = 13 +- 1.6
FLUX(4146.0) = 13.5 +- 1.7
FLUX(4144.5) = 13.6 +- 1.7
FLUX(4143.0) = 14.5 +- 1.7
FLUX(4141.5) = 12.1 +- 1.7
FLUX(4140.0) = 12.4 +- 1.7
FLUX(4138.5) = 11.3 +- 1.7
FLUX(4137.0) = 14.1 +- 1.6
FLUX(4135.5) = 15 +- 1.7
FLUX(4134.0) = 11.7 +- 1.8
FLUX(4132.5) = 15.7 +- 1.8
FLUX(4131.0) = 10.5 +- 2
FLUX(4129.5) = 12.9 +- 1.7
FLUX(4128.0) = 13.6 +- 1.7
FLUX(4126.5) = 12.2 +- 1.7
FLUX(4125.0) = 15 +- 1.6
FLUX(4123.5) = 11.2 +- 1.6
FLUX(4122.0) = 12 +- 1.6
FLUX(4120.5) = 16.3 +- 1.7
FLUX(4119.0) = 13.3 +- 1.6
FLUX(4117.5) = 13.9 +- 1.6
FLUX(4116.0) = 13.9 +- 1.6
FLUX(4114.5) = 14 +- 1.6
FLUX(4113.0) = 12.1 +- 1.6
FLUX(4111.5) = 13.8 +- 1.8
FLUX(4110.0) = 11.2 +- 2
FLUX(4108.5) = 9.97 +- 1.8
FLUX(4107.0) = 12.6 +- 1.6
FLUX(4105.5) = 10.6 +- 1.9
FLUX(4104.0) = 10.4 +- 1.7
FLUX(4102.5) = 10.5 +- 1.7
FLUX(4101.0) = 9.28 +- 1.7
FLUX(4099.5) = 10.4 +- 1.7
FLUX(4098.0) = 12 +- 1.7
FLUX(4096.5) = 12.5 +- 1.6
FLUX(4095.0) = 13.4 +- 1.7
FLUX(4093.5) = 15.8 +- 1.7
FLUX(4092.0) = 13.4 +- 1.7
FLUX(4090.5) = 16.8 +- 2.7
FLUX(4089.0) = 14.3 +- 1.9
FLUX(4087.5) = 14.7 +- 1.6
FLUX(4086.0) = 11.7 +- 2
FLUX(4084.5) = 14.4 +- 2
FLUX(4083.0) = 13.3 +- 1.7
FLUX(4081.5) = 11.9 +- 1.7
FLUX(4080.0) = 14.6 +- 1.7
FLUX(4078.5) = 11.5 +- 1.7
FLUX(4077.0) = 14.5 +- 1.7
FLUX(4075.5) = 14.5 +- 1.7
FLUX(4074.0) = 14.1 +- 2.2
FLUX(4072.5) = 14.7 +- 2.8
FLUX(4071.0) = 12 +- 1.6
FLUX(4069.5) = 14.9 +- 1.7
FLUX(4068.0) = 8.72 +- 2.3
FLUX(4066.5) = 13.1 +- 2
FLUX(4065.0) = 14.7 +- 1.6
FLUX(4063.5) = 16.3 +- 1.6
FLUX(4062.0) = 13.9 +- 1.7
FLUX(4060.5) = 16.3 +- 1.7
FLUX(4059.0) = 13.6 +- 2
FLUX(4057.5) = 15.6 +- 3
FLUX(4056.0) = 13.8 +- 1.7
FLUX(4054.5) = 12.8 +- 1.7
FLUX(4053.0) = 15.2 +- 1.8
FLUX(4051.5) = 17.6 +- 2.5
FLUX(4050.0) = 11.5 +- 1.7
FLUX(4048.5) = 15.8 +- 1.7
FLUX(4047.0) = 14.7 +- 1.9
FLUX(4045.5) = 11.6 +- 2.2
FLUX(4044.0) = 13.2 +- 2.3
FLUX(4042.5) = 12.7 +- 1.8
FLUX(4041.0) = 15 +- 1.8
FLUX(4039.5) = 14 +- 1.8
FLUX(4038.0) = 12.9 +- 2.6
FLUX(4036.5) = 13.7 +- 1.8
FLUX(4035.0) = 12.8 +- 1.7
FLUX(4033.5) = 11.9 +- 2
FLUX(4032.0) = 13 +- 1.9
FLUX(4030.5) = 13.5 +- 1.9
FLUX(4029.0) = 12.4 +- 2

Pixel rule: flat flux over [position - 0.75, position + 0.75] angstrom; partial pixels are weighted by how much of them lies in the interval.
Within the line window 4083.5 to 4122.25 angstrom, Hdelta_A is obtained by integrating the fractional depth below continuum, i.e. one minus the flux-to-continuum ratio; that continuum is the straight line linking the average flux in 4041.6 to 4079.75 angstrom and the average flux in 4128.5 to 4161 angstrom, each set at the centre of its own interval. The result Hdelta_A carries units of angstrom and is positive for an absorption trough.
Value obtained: 2.0 angstrom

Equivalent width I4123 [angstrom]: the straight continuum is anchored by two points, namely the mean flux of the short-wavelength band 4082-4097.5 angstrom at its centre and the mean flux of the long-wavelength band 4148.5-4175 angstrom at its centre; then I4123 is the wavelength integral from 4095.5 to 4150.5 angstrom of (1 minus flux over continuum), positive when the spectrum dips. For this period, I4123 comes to 3.62 angstrom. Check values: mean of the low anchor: 14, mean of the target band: 12.6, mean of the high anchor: 13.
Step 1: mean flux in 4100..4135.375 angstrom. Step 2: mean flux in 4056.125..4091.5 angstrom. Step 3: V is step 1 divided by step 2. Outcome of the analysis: 0.9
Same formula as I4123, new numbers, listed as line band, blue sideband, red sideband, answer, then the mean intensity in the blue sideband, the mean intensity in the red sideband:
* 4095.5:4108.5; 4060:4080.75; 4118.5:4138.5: 2.4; 13.8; 13.3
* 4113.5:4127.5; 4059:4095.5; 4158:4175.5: -0.1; 13.9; 12.8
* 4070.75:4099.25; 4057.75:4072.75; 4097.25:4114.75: -2.4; 13.9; 11.3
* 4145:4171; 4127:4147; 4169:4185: -1.1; 13.1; 12.1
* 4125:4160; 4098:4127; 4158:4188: -1.7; 12.2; 12.8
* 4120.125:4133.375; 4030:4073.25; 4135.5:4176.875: 0.1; 13.8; 13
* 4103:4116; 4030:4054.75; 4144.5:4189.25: 1.3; 13.7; 13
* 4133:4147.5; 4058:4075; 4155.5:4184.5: -0.2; 13.9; 12.6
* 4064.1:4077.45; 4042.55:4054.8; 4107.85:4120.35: 0.2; 14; 13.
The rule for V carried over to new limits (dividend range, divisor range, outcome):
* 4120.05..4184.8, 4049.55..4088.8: 0.93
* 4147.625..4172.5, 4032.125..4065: 0.92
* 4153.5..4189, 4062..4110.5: 1.00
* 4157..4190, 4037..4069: 0.93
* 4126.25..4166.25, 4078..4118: 1.04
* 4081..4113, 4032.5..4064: 0.89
